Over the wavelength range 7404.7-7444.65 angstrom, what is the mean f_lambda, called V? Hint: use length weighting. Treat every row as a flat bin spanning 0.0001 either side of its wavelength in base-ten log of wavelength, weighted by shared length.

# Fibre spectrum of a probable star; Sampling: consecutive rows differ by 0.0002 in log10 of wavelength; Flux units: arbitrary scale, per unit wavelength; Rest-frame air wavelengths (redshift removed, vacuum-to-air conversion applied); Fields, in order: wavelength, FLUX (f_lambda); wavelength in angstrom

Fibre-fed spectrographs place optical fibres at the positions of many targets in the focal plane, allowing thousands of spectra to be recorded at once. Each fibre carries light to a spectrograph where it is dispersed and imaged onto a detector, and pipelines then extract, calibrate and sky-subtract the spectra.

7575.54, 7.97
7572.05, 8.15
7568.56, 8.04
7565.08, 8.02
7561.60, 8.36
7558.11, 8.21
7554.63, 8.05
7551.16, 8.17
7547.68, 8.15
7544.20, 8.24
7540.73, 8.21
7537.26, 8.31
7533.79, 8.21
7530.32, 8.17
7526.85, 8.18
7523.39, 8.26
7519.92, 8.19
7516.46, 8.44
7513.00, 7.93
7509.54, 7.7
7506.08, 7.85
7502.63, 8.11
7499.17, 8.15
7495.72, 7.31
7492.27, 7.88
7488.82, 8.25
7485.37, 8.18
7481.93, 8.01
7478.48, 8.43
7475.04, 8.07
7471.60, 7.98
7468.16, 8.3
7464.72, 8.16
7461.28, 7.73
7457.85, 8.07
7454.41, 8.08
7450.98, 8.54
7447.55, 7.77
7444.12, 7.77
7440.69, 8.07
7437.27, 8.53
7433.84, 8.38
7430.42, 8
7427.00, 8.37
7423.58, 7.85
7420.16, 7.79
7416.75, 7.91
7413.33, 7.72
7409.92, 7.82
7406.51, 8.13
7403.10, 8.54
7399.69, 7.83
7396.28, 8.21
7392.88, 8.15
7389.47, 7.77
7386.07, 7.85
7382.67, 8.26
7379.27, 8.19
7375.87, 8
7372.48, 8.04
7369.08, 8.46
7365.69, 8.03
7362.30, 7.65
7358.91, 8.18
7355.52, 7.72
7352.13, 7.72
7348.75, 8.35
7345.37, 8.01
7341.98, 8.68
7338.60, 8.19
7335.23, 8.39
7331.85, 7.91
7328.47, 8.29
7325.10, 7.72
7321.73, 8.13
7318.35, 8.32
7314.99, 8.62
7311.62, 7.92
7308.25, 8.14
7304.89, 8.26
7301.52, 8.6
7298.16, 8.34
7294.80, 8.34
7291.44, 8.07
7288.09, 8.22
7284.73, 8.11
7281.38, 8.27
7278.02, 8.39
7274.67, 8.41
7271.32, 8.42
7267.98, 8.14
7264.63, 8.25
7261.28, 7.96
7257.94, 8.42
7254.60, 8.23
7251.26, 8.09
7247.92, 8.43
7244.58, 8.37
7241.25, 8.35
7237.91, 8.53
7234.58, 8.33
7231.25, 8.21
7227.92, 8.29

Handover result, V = 8.04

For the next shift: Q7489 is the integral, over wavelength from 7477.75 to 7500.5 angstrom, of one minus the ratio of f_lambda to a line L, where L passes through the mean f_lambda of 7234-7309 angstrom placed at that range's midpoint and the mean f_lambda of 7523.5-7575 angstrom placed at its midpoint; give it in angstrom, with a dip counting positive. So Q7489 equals 0.53 angstrom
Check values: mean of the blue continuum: 8.29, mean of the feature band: 8.01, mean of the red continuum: 8.17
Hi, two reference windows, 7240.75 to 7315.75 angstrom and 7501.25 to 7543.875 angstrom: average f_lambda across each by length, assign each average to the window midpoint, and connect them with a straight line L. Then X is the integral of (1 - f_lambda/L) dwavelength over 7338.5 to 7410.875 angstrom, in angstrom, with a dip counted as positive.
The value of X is 1.2 angstrom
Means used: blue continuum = 8.27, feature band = 8.08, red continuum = 8.14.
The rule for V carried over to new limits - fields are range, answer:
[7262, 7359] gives 8.21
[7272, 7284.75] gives 8.33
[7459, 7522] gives 8.04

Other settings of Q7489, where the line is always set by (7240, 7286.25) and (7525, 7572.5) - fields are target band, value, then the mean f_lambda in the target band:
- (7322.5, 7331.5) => 0.3 angstrom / 8.01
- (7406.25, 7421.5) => 0.7 angstrom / 7.85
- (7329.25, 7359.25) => 0.4 angstrom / 8.13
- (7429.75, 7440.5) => -0.1 angstrom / 8.3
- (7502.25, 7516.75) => 0.4 angstrom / 7.95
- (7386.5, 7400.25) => 0.4 angstrom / 7.99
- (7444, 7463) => 0.5 angstrom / 8.01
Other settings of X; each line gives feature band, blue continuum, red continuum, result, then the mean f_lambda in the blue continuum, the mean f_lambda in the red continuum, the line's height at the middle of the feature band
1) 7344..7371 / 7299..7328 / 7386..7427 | 0.3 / 8.22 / 7.99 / 8.11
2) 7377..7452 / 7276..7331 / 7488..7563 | 1.0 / 8.23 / 8.1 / 8.17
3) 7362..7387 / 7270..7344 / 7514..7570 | 0.5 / 8.26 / 8.2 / 8.24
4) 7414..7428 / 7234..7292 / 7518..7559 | 0.5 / 8.28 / 8.2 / 8.23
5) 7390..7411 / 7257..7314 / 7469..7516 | 0.0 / 8.25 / 8.01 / 8.12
